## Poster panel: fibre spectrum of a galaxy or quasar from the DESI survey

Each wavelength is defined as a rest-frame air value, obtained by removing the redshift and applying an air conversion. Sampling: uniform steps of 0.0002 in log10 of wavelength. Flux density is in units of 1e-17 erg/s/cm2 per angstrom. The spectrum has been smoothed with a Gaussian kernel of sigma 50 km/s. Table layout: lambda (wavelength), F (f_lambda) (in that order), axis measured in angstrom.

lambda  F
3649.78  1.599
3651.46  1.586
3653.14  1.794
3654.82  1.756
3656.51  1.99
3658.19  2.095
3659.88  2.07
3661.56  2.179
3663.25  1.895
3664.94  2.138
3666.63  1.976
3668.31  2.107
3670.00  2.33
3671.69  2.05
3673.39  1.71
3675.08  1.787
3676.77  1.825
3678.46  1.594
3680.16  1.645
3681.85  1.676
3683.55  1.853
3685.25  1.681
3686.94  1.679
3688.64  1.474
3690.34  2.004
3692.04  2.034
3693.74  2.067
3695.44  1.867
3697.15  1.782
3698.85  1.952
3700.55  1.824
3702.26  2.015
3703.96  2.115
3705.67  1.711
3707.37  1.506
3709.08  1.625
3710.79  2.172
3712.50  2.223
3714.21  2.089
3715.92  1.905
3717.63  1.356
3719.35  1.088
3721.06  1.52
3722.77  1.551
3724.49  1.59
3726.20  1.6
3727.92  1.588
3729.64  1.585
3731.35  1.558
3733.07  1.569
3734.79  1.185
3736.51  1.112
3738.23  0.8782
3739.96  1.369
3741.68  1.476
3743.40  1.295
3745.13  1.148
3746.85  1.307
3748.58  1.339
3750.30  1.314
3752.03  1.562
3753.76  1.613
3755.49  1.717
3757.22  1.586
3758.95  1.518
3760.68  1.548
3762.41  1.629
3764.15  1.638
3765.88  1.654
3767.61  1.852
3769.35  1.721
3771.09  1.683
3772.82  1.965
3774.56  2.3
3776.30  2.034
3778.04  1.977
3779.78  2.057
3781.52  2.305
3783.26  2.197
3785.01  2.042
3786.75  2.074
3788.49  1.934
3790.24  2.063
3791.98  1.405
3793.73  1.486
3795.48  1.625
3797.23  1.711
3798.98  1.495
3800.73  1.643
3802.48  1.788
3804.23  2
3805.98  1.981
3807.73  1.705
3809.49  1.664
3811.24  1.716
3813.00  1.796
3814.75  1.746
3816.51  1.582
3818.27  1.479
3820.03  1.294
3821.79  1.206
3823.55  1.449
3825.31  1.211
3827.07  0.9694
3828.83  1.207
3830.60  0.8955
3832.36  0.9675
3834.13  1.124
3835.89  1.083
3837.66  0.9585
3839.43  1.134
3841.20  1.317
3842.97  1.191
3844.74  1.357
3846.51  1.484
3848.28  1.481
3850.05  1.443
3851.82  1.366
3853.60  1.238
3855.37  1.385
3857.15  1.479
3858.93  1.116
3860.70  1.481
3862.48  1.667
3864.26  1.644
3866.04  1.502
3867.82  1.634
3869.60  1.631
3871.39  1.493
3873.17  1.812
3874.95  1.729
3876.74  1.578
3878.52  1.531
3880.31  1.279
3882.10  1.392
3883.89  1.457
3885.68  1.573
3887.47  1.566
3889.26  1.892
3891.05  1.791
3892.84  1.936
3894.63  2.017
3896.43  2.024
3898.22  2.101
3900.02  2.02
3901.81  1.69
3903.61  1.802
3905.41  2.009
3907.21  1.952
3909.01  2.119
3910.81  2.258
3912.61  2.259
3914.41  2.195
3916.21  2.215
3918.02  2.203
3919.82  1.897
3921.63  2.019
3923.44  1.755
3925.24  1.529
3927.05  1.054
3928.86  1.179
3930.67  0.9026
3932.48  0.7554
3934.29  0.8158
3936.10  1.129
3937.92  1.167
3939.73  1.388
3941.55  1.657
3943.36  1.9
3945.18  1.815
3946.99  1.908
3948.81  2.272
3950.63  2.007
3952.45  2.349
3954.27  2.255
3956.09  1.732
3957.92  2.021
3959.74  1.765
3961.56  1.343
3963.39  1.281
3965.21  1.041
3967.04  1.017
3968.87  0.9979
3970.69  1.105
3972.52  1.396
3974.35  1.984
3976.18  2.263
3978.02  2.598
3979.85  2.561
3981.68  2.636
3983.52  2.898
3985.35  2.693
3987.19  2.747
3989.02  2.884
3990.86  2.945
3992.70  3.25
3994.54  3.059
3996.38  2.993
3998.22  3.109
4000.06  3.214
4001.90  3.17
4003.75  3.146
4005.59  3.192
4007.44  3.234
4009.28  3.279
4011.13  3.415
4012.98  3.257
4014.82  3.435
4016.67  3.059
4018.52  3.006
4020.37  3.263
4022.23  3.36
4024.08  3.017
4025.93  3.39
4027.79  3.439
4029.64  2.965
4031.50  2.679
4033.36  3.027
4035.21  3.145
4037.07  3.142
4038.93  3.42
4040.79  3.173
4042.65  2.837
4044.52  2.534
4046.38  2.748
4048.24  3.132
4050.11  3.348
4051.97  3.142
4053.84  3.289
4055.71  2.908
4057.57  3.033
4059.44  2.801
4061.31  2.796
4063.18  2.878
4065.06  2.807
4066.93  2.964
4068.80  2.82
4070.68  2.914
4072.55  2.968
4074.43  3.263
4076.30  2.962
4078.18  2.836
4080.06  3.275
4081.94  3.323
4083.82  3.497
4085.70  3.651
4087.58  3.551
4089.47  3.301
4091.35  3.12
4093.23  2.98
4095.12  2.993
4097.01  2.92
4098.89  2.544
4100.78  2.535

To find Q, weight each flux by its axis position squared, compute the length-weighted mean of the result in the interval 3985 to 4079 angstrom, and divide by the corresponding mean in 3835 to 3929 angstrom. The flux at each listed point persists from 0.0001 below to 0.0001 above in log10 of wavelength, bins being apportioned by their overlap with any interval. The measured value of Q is 2.00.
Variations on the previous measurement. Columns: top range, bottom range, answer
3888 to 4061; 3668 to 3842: 1.63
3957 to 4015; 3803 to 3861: 1.96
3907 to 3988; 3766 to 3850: 1.21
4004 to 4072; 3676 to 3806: 2.10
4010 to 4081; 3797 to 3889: 2.33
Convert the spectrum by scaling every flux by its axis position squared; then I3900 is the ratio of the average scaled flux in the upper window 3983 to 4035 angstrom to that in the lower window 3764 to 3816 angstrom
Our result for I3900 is 1.9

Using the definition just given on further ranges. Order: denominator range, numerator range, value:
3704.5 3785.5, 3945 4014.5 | 1.66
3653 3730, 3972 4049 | 1.92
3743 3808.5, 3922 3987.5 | 1.08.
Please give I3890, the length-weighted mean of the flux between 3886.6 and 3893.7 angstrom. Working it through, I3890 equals 1.8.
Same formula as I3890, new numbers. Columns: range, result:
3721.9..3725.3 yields 1.57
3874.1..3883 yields 1.5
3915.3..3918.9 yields 2.21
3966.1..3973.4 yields 1.13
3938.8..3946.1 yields 1.69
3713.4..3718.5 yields 1.78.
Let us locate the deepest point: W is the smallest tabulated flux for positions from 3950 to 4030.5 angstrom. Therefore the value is 0.9979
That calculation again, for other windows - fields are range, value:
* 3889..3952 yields 0.7554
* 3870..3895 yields 1.279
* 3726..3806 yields 0.8782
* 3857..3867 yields 1.116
